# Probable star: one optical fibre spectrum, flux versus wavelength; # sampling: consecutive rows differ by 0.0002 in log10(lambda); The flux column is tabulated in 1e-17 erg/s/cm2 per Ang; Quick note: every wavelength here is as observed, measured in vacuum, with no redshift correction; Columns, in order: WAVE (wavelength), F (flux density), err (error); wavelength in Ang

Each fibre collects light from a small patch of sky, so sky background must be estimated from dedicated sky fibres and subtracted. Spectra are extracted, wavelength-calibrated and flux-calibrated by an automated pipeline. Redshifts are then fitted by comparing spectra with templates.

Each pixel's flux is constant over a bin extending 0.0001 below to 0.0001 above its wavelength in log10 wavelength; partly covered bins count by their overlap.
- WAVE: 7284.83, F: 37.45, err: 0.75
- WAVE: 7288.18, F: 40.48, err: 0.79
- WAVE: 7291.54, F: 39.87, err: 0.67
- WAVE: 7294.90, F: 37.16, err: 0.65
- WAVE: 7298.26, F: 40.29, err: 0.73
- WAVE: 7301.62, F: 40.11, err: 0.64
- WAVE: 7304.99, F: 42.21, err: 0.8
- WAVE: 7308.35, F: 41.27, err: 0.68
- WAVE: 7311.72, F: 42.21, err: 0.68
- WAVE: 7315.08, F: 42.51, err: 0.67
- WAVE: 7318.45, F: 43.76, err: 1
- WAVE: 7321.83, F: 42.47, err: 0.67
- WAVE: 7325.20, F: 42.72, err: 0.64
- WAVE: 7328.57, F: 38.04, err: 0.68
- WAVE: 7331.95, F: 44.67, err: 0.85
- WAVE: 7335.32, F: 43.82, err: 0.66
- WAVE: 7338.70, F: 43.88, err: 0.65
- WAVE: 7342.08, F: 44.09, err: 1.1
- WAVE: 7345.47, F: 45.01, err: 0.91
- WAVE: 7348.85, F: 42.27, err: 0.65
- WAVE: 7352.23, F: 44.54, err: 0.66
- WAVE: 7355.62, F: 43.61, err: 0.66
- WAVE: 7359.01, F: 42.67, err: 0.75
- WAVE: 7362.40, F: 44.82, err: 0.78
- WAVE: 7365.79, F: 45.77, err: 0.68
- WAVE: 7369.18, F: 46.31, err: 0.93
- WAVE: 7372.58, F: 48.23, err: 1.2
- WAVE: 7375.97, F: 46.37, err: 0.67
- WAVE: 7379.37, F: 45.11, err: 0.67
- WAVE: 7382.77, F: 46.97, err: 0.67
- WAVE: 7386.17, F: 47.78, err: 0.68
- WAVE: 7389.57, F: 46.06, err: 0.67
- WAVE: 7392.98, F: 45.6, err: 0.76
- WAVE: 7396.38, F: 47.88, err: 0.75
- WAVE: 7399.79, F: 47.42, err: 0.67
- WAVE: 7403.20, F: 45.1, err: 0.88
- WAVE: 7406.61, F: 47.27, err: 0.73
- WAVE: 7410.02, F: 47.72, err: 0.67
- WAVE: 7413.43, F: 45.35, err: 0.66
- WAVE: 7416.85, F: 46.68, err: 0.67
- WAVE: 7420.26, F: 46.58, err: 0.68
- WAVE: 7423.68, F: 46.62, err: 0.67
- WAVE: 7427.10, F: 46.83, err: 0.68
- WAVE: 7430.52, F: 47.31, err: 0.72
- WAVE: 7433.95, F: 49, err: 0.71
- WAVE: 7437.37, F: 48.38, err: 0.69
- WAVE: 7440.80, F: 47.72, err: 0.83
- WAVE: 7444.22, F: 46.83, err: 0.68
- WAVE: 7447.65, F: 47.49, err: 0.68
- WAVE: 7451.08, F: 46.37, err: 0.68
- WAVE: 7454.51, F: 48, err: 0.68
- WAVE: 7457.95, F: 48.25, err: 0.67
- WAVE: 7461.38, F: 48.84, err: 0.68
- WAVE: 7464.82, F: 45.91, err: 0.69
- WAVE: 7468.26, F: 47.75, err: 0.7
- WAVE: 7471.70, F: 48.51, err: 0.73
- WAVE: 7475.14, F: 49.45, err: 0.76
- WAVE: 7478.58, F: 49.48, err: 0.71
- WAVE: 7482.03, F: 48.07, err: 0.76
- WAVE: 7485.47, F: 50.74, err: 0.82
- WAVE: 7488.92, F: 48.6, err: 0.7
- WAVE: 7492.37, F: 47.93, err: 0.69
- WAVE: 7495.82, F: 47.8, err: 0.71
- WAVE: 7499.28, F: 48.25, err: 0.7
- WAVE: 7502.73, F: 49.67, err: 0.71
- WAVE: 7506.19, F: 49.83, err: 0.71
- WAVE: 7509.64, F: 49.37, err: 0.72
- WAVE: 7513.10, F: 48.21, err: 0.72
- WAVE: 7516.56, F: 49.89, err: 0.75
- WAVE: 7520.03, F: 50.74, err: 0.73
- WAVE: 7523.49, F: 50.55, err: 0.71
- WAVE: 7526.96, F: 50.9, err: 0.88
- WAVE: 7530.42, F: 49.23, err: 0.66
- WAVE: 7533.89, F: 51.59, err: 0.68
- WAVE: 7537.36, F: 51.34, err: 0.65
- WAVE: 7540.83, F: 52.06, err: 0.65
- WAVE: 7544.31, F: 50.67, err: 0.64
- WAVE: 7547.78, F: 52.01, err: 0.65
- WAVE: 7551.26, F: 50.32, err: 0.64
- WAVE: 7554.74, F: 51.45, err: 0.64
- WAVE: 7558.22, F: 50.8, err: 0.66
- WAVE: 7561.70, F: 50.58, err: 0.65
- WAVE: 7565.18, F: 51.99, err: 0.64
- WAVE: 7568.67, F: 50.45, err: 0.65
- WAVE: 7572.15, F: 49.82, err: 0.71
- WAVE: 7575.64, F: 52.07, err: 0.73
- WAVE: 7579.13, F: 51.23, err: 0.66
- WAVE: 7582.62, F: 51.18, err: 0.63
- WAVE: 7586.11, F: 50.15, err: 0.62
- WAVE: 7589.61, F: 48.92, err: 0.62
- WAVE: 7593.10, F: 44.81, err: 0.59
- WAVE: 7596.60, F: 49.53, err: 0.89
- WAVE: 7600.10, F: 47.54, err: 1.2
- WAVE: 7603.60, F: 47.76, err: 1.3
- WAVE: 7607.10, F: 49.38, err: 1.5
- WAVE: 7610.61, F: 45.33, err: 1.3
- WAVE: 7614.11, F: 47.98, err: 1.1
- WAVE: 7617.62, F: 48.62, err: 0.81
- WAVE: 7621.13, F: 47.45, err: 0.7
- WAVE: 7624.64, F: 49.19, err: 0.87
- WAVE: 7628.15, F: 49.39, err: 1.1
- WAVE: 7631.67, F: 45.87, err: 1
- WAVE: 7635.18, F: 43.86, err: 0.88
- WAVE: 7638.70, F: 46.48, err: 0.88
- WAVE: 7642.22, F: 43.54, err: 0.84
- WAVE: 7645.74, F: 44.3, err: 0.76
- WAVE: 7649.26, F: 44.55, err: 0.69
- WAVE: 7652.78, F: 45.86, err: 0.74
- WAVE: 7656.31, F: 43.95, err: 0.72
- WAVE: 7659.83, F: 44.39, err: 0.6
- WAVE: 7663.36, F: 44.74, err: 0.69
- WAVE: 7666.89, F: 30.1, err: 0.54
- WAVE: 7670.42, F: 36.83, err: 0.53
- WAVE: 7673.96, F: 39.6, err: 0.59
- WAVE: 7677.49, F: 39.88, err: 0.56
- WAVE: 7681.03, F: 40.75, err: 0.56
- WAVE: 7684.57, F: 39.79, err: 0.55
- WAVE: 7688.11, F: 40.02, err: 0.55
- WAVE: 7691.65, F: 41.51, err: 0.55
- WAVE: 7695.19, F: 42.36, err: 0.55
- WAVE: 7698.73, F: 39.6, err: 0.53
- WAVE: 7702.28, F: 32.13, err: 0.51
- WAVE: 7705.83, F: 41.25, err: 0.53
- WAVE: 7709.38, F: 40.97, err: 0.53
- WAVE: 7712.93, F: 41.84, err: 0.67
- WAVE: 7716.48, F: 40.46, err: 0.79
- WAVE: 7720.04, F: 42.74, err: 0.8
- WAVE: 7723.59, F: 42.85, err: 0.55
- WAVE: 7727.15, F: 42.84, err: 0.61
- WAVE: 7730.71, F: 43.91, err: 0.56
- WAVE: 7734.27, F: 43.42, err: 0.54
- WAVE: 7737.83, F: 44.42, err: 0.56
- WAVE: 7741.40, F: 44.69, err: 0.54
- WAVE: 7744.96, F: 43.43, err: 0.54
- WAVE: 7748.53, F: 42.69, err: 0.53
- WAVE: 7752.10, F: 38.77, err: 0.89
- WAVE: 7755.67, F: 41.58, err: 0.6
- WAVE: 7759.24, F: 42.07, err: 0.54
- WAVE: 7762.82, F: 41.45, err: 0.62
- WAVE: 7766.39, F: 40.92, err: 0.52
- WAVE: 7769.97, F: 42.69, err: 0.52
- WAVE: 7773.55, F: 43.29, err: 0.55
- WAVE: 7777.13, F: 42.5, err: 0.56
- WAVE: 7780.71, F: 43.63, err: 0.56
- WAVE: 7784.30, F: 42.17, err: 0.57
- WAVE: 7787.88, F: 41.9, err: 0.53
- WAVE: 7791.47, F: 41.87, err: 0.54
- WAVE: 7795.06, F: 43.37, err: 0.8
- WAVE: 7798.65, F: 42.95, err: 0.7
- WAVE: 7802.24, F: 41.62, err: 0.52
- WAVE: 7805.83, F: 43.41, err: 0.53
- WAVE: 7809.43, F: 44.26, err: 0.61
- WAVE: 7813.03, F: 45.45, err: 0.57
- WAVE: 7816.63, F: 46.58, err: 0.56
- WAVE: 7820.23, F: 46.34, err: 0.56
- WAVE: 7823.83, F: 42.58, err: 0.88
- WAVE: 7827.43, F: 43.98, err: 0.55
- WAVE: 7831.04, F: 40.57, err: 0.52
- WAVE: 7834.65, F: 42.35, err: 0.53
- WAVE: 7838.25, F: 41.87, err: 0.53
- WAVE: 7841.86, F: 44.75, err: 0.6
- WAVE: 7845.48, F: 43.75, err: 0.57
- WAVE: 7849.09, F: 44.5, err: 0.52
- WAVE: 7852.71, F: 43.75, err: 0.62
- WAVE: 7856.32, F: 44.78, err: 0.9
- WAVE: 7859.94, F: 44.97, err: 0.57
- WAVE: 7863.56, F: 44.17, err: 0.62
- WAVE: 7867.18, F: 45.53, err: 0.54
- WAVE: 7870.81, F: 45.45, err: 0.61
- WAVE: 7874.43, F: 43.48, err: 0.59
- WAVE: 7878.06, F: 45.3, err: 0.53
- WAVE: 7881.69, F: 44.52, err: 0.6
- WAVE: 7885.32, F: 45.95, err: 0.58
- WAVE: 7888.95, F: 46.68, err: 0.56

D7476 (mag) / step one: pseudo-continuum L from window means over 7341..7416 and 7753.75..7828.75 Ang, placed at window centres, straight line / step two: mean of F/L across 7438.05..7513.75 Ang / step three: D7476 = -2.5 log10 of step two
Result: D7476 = -0.07 mag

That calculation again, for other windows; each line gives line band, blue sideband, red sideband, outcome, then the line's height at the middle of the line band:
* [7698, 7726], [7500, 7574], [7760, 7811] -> 0.12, 44.9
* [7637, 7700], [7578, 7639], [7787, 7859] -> 0.13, 46.8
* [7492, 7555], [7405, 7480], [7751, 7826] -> -0.08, 46.5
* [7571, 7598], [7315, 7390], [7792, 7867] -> -0.13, 44.1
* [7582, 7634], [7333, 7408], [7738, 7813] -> -0.10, 43.8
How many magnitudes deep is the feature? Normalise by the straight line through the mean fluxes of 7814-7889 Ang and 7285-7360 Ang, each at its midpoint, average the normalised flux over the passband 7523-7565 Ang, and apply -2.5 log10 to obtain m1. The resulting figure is -0.18 mag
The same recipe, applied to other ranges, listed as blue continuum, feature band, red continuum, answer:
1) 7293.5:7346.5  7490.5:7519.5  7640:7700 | -0.173 mag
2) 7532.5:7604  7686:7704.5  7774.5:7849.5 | 0.190 mag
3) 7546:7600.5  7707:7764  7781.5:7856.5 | 0.083 mag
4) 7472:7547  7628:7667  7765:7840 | 0.056 mag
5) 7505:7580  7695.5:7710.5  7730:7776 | 0.149 mag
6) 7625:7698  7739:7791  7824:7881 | 0.025 mag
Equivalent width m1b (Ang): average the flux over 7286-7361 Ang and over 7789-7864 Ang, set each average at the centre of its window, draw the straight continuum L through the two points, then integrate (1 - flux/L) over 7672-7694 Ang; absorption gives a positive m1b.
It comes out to 1.5 Ang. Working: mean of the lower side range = 42.1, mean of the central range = 40.3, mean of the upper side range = 43.7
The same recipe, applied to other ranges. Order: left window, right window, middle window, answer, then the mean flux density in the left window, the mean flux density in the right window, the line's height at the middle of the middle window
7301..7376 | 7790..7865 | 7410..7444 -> -2.8 Ang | 43.5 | 43.7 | 43.6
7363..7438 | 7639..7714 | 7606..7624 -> -2.4 Ang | 46.8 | 41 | 42.3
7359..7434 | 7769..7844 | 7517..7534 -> -1.9 Ang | 46.5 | 43.3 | 45.5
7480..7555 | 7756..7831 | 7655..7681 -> 3.5 Ang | 49.9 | 43.1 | 46.2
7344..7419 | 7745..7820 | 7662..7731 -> 5.3 Ang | 45.9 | 42.8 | 43.4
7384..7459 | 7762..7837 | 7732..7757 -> 0.5 Ang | 47.1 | 43.1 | 43.6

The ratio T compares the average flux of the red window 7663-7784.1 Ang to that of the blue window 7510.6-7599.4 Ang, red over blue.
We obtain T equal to 0.82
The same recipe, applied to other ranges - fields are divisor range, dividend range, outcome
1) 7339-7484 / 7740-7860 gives 0.92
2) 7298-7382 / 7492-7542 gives 1.14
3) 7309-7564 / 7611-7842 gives 0.91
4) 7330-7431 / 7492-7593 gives 1.10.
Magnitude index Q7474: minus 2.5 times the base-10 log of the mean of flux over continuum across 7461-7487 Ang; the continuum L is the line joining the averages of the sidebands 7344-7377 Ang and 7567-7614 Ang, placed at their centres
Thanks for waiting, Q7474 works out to -0.04 mag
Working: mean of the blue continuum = 44.9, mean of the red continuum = 49.1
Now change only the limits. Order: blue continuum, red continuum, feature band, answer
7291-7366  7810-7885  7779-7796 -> 0.038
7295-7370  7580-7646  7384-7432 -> -0.062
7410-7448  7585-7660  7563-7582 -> -0.094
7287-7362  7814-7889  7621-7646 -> -0.069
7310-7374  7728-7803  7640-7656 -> -0.042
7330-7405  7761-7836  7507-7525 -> -0.120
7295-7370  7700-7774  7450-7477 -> -0.130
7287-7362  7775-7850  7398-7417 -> -0.102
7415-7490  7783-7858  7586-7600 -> -0.042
